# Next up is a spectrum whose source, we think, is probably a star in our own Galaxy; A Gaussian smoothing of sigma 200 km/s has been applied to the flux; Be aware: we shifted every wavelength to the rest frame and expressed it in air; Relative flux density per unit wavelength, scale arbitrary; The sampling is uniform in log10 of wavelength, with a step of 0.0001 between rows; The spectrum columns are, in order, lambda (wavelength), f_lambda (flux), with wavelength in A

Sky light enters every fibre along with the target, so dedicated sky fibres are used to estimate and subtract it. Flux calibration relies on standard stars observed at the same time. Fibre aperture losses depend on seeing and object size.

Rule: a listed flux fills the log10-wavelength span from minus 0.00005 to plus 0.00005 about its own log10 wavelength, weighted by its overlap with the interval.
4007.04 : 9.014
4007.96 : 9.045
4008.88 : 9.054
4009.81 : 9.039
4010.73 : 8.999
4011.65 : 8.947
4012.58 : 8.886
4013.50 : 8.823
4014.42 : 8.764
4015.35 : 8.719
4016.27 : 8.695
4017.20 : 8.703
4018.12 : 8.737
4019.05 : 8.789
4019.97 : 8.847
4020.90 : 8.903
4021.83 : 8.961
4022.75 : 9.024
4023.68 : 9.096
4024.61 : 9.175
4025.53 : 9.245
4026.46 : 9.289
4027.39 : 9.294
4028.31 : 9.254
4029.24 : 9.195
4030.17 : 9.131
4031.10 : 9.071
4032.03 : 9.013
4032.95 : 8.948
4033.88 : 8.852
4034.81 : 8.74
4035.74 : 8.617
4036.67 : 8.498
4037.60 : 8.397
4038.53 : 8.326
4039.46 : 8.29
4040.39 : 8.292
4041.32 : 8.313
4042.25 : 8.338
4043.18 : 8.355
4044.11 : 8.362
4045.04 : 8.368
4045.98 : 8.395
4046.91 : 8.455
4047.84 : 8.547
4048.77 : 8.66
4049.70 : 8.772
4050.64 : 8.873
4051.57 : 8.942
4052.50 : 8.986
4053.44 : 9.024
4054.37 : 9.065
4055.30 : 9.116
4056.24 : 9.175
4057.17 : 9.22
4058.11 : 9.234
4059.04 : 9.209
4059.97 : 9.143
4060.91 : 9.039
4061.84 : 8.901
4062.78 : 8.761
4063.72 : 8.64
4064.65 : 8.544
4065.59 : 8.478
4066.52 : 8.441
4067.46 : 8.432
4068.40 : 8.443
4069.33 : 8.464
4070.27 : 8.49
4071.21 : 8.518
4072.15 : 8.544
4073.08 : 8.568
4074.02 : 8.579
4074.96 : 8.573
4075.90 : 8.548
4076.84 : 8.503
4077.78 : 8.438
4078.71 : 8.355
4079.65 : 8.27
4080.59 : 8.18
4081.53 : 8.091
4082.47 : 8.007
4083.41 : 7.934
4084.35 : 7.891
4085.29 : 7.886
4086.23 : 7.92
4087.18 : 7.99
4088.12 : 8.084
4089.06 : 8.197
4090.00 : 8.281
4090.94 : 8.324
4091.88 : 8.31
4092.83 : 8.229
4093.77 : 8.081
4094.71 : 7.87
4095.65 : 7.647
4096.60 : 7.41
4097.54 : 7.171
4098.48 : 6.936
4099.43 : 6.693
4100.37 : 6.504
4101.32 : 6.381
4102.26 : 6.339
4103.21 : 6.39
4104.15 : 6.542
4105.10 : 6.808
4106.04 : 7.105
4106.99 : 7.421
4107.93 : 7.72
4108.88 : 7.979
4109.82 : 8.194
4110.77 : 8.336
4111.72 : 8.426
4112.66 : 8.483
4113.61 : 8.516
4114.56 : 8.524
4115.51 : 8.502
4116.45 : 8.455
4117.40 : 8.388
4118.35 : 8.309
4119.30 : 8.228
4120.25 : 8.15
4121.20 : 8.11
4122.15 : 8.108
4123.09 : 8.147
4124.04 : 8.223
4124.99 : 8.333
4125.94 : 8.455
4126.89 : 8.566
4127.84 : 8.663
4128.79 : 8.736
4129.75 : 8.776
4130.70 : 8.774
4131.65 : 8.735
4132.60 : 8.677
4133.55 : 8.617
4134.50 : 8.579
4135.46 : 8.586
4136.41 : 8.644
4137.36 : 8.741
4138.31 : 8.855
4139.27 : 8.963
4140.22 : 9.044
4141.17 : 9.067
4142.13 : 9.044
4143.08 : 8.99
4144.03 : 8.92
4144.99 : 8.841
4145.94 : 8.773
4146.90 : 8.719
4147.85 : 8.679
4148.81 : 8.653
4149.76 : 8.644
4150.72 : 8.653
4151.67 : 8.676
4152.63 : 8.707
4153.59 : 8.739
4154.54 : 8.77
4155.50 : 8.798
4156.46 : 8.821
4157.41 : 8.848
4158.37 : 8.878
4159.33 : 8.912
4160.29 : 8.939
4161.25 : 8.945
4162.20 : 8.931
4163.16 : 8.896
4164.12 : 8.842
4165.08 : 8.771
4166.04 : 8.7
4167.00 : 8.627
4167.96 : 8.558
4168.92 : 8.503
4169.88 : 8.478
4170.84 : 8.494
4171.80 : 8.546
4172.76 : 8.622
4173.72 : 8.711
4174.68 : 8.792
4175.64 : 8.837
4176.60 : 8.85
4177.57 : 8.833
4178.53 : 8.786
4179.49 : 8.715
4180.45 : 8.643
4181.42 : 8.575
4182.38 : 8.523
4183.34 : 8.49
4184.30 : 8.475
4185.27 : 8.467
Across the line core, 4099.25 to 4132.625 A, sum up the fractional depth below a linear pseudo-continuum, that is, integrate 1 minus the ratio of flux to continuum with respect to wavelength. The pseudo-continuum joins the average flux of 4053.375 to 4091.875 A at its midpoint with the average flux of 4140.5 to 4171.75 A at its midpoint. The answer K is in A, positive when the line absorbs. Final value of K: 2.65 A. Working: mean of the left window 8.52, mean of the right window 8.77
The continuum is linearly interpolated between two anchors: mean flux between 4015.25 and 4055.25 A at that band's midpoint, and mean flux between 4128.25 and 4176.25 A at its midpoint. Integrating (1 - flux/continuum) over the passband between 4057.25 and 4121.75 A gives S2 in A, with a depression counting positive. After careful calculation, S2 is 5.0 A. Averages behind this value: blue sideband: 8.78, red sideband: 8.76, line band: 8.09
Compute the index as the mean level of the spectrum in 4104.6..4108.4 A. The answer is 7.26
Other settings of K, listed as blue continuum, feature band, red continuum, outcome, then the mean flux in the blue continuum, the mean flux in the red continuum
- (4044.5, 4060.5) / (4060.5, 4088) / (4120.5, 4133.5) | 1.2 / 8.89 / 8.49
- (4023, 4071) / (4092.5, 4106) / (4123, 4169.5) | 2.6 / 8.78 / 8.74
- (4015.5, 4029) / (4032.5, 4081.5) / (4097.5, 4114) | -2.0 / 9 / 7.33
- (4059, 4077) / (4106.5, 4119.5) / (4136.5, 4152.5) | 0.7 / 8.63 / 8.82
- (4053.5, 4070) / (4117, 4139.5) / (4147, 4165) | 0.8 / 8.84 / 8.8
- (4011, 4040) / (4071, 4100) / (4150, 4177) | 2.5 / 8.88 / 8.74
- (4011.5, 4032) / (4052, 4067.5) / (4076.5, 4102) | -1.1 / 8.98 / 7.82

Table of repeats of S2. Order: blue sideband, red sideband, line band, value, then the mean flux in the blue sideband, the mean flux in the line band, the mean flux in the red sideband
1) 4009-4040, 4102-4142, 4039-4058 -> 0.09 A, 8.89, 8.69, 8.26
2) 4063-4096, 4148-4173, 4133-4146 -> -0.33 A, 8.29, 8.84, 8.73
